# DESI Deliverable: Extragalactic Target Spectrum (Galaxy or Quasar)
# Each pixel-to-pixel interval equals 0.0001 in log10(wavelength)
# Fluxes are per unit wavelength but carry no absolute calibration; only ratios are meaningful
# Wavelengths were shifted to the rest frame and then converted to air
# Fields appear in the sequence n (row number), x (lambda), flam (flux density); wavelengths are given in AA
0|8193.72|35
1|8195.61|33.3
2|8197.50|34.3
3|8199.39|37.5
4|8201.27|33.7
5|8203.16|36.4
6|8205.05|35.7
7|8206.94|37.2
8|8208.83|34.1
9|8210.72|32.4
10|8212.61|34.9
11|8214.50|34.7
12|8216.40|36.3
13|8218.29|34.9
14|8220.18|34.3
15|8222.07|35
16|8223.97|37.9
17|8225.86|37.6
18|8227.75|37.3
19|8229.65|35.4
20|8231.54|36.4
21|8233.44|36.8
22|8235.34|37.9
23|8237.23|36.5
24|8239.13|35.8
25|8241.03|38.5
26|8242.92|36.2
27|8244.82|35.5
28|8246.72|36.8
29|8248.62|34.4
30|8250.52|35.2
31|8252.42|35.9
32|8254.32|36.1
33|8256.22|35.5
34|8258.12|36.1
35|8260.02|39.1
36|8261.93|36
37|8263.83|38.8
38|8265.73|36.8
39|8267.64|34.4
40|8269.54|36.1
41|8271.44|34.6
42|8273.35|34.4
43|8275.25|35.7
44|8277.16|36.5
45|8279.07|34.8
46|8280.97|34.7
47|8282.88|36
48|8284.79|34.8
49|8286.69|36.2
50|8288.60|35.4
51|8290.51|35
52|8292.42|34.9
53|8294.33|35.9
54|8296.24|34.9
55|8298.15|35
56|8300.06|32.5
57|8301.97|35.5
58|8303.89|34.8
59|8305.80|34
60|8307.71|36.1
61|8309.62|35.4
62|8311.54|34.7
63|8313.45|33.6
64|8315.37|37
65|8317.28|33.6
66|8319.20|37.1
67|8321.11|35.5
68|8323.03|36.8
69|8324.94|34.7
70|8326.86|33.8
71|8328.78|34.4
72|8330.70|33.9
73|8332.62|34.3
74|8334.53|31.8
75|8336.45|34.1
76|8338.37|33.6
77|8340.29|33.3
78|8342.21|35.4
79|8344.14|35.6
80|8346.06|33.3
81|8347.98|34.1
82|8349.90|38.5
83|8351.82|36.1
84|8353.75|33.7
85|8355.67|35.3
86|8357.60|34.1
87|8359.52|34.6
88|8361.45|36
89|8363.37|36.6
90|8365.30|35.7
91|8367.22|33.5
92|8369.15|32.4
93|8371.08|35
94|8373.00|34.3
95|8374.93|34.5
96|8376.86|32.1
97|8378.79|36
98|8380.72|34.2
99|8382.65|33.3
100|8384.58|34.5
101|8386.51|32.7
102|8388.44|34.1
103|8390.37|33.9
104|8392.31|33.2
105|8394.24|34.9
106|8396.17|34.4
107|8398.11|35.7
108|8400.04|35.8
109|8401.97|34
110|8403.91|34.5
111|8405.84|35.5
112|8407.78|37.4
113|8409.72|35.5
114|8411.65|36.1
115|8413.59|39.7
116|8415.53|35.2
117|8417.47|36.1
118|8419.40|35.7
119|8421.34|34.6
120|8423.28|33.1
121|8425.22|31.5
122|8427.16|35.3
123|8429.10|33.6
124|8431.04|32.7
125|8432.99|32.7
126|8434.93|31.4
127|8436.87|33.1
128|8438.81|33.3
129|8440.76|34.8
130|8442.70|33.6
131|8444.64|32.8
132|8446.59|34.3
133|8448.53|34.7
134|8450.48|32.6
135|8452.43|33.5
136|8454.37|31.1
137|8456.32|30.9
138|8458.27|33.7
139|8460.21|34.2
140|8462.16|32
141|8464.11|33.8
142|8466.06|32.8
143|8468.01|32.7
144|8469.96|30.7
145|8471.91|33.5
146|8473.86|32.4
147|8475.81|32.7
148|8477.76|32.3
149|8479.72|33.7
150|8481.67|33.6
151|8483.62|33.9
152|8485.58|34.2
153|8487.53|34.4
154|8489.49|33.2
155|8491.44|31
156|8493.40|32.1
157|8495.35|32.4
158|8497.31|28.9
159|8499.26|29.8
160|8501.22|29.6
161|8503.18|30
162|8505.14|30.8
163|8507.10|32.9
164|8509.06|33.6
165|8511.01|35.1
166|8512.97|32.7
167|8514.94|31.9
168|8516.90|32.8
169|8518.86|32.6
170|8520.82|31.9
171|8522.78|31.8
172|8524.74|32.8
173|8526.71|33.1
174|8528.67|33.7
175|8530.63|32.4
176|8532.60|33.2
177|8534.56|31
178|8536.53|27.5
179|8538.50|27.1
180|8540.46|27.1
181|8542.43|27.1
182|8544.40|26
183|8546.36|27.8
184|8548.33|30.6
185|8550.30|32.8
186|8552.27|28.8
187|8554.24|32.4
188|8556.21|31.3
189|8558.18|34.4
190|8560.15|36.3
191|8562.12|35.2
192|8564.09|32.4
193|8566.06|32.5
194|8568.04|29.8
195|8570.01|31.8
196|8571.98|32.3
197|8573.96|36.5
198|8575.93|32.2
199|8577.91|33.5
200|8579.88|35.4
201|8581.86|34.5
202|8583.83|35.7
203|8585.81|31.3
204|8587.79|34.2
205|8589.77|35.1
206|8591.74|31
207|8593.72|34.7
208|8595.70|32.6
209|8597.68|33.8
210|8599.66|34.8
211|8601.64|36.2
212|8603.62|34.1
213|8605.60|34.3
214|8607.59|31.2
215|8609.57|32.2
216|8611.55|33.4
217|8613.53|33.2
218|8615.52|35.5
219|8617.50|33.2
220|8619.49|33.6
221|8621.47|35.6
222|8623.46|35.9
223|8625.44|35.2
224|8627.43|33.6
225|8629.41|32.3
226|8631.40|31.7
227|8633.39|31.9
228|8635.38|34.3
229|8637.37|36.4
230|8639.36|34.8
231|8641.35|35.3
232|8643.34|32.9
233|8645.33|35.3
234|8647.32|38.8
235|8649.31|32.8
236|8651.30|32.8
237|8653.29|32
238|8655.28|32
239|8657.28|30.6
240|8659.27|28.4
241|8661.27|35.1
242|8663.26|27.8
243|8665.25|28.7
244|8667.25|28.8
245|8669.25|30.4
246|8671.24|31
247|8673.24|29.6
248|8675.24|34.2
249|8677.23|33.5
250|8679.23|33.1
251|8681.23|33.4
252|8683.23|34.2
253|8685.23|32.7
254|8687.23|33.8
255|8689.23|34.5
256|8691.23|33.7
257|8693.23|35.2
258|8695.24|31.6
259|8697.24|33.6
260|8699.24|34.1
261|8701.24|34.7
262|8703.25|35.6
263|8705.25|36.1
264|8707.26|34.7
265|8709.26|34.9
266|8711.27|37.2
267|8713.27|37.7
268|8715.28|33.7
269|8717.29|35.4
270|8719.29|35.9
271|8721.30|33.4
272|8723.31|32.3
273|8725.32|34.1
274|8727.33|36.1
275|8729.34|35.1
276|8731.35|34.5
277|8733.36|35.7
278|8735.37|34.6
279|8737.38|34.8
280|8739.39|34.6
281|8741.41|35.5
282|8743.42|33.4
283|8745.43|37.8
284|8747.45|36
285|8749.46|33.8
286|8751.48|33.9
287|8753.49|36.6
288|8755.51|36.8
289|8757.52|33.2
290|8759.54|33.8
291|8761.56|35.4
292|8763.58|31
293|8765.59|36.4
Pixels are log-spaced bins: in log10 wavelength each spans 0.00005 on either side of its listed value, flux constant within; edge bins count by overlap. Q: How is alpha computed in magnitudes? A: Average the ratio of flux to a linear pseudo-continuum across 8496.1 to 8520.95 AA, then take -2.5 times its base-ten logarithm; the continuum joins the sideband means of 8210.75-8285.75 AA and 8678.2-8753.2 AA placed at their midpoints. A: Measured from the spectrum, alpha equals 0.11 mag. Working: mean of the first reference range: 36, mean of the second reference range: 34.7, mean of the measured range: 31.7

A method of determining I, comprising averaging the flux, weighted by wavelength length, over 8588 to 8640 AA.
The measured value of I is 33.9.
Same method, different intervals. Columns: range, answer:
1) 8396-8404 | 35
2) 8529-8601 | 32.1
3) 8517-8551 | 30.5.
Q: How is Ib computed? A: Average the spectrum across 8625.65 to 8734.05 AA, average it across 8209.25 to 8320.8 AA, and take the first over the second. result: 0.94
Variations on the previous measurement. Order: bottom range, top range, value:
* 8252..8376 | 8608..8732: 0.96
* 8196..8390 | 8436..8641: 0.93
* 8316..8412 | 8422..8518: 0.94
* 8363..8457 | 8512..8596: 0.94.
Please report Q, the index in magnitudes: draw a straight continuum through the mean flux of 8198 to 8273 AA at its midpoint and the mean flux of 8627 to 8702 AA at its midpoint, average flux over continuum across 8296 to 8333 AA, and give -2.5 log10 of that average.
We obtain 0.02 mag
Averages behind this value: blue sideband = 36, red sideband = 32.9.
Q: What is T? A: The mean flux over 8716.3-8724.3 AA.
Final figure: 34.3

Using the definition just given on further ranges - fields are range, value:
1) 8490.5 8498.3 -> 31.1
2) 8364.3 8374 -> 34.2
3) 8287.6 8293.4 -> 35.1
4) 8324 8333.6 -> 34.2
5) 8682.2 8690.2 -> 33.8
